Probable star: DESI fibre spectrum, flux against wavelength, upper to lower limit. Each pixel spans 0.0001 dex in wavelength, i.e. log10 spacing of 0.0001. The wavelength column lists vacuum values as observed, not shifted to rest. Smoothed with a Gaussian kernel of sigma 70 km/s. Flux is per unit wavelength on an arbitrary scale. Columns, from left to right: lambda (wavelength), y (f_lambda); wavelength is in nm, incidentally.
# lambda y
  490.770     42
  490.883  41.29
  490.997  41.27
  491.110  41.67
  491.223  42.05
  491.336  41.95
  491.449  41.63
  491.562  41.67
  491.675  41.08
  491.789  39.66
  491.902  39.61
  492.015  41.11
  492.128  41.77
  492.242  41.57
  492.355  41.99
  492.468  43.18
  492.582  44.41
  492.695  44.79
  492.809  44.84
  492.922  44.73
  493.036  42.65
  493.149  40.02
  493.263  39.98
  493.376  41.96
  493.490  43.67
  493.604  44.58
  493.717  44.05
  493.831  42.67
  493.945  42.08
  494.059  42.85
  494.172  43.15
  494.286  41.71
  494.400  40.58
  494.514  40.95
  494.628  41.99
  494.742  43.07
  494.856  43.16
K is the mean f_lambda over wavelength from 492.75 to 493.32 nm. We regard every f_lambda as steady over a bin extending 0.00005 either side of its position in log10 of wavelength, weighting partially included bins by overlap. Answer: 42.5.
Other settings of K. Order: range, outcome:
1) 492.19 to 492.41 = 41.9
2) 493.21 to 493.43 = 41.1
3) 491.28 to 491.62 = 41.8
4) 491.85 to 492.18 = 40.9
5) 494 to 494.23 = 43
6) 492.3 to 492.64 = 43.2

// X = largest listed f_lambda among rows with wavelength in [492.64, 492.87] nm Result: 44.84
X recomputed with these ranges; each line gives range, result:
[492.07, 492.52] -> 43.18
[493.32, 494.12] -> 44.58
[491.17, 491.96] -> 42.05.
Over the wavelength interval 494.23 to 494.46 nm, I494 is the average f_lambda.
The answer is 41.1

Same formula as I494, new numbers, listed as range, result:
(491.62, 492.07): 40.3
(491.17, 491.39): 42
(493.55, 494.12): 43.3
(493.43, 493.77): 44.1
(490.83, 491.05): 41.1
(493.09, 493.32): 40.2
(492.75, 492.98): 44.7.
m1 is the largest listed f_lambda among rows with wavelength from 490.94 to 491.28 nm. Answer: 42.05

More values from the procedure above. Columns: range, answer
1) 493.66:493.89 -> 44.05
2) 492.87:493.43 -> 44.73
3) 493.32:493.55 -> 43.67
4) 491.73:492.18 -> 41.77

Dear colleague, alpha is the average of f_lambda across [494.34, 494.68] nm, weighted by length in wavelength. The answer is 41.1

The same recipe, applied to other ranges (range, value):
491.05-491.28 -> 41.9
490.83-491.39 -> 41.6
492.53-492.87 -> 44.7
